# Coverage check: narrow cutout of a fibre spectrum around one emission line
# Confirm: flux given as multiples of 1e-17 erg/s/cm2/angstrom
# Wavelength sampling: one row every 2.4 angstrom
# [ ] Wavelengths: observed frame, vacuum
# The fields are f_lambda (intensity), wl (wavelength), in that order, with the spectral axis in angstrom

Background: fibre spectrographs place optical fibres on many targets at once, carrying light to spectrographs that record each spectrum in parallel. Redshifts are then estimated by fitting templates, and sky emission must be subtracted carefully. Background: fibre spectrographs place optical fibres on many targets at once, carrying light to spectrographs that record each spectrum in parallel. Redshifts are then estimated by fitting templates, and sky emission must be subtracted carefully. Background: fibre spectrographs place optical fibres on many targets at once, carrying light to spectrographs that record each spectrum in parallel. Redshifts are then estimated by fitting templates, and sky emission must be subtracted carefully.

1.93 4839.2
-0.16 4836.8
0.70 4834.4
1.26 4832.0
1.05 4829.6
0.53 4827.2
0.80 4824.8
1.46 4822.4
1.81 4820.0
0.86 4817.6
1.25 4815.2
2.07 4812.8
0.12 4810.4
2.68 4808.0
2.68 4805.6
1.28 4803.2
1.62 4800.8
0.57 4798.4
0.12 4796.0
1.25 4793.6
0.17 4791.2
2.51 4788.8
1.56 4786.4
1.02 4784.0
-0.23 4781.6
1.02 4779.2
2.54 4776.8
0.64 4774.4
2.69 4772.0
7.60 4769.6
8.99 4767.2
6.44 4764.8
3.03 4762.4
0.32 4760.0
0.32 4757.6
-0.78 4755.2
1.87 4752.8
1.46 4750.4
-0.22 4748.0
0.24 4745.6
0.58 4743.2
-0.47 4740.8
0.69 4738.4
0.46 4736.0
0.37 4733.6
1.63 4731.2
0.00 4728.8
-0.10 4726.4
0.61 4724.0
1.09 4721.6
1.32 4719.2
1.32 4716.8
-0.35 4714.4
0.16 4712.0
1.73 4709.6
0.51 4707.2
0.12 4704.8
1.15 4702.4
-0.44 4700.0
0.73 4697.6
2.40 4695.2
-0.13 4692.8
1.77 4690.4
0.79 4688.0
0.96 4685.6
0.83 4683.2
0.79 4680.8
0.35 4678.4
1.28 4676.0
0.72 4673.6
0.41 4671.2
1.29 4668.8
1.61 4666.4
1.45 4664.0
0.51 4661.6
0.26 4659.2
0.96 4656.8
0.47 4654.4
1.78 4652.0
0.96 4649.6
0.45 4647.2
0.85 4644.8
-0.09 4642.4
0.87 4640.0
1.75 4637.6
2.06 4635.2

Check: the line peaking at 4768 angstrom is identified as [O II] 3727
